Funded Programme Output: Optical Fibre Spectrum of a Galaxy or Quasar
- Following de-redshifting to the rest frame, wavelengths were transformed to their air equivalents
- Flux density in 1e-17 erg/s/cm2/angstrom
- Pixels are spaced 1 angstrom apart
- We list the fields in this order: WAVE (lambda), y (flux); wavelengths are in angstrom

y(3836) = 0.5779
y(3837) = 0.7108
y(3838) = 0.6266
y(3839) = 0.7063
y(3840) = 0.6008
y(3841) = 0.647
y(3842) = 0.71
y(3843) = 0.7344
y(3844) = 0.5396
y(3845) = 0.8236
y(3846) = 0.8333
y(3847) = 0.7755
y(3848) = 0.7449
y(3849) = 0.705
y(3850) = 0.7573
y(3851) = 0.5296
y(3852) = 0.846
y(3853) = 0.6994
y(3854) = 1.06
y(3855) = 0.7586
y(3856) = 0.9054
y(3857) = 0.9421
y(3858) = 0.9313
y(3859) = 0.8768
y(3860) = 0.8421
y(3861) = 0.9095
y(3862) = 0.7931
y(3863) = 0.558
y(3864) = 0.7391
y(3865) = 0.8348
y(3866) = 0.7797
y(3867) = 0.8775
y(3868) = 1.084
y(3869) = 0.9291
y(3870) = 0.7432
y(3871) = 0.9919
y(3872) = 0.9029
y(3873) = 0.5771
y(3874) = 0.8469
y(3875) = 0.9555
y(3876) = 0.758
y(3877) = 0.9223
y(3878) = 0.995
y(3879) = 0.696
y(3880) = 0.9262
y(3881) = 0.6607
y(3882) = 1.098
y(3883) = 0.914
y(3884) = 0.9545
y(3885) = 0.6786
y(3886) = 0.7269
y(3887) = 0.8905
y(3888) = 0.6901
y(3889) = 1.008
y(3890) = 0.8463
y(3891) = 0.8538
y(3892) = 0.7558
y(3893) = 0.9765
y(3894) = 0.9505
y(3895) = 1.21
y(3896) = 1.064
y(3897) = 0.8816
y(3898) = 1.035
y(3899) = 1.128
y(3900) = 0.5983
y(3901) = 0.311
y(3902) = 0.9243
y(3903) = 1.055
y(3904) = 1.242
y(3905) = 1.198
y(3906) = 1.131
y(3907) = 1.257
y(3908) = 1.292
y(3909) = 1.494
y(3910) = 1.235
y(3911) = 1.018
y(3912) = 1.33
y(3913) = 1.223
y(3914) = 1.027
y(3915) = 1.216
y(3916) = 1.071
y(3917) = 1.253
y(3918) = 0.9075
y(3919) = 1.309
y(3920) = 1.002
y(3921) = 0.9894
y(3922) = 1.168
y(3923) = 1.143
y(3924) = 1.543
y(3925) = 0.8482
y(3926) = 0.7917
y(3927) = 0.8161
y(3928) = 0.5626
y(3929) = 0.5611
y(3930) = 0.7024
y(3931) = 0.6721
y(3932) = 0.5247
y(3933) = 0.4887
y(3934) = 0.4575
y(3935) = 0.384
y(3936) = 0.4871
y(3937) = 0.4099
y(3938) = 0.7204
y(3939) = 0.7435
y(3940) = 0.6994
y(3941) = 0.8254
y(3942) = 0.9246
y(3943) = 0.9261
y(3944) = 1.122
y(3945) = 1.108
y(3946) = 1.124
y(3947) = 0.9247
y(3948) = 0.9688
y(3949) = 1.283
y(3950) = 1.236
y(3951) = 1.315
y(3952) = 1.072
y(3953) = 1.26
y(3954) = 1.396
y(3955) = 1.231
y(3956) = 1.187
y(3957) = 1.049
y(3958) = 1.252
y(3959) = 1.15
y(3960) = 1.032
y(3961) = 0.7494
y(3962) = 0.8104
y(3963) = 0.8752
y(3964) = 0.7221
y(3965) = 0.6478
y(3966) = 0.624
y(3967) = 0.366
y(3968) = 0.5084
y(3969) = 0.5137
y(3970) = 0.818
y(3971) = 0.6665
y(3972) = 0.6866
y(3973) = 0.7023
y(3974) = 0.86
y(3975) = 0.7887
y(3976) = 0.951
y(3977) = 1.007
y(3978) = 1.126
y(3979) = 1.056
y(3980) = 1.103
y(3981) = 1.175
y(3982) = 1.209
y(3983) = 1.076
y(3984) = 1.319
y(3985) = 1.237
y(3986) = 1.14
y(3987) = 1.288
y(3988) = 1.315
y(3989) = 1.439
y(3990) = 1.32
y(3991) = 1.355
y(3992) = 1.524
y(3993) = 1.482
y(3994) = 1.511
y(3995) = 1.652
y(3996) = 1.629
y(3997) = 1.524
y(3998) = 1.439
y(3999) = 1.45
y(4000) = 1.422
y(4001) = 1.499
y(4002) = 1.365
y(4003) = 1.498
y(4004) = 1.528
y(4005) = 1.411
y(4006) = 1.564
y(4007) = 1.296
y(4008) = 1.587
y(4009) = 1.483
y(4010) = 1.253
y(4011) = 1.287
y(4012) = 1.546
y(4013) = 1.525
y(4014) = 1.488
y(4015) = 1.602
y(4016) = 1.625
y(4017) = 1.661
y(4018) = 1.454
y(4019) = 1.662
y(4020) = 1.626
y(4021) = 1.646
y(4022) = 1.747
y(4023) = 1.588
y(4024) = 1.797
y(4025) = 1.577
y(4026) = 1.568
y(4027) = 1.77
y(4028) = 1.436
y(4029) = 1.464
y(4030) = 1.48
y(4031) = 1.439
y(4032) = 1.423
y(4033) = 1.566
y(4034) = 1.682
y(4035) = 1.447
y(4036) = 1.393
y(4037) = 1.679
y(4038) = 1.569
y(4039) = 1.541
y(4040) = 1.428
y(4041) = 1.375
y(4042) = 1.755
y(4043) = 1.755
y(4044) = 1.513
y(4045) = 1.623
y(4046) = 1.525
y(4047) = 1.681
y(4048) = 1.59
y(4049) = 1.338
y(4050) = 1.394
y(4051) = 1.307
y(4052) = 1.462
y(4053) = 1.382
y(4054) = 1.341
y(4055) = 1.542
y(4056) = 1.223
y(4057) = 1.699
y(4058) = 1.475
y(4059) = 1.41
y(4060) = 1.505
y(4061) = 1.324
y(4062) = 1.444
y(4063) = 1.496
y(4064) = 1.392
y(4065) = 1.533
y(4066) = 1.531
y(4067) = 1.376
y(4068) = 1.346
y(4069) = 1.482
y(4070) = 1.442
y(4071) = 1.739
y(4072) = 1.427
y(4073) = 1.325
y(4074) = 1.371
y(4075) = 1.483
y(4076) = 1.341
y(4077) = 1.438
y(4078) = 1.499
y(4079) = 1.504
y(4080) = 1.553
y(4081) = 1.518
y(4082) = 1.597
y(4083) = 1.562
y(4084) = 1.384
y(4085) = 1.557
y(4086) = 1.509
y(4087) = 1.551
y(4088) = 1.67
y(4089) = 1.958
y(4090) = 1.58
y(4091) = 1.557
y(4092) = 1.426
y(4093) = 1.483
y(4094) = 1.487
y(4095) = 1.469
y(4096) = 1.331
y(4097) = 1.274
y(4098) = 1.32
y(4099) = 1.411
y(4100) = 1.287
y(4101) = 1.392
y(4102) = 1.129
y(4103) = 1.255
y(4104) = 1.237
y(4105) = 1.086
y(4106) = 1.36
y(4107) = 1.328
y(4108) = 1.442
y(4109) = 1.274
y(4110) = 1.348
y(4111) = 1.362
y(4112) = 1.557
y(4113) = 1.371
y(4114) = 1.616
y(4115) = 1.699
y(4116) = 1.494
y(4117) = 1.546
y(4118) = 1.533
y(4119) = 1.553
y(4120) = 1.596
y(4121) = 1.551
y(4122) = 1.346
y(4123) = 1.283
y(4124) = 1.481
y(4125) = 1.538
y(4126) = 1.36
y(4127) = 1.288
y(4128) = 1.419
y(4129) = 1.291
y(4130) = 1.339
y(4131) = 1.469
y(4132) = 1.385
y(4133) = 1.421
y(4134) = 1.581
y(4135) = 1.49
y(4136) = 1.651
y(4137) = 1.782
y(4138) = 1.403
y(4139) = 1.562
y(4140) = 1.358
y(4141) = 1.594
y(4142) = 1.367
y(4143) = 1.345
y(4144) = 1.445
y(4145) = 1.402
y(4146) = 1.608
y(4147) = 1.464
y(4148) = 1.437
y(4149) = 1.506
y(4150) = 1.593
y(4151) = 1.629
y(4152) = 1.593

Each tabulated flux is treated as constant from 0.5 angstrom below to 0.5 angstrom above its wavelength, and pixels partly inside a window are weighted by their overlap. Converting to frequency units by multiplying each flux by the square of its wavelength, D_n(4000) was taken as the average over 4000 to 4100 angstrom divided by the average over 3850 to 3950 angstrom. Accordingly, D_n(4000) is 1.79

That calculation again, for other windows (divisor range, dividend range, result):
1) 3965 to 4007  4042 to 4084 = 1.31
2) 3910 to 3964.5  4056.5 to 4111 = 1.62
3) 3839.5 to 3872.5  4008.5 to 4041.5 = 2.10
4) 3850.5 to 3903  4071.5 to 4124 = 1.89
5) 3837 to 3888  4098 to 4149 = 2.03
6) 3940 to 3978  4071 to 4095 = 1.72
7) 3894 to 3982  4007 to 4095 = 1.69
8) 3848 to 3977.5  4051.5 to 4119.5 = 1.75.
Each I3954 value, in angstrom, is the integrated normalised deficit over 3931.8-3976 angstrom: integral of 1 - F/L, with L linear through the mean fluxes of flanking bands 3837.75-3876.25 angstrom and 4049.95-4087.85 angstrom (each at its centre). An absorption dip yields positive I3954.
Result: 9.6 angstrom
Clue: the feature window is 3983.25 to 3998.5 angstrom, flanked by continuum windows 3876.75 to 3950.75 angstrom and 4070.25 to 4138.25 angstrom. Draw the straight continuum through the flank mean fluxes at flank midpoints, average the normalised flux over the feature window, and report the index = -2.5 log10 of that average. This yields -0.222 mag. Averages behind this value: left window 0.935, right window 1.45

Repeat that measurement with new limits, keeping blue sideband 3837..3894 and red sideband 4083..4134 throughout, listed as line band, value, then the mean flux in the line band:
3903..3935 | -0.07 mag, 1.01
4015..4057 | -0.23 mag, 1.54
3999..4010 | -0.24 mag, 1.45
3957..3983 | 0.24 mag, 0.864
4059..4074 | -0.10 mag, 1.45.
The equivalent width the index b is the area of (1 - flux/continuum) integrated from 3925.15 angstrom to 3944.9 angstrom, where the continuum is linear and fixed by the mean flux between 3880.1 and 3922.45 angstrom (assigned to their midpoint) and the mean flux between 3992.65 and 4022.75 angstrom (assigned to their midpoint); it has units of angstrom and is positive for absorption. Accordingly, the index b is 8.21 angstrom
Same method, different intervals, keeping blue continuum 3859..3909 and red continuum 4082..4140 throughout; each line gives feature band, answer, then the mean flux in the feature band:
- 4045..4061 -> -1.8 angstrom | 1.46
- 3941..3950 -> 0.1 angstrom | 1.05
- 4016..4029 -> -4.0 angstrom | 1.62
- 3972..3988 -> 1.0 angstrom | 1.06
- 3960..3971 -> 4.2 angstrom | 0.68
